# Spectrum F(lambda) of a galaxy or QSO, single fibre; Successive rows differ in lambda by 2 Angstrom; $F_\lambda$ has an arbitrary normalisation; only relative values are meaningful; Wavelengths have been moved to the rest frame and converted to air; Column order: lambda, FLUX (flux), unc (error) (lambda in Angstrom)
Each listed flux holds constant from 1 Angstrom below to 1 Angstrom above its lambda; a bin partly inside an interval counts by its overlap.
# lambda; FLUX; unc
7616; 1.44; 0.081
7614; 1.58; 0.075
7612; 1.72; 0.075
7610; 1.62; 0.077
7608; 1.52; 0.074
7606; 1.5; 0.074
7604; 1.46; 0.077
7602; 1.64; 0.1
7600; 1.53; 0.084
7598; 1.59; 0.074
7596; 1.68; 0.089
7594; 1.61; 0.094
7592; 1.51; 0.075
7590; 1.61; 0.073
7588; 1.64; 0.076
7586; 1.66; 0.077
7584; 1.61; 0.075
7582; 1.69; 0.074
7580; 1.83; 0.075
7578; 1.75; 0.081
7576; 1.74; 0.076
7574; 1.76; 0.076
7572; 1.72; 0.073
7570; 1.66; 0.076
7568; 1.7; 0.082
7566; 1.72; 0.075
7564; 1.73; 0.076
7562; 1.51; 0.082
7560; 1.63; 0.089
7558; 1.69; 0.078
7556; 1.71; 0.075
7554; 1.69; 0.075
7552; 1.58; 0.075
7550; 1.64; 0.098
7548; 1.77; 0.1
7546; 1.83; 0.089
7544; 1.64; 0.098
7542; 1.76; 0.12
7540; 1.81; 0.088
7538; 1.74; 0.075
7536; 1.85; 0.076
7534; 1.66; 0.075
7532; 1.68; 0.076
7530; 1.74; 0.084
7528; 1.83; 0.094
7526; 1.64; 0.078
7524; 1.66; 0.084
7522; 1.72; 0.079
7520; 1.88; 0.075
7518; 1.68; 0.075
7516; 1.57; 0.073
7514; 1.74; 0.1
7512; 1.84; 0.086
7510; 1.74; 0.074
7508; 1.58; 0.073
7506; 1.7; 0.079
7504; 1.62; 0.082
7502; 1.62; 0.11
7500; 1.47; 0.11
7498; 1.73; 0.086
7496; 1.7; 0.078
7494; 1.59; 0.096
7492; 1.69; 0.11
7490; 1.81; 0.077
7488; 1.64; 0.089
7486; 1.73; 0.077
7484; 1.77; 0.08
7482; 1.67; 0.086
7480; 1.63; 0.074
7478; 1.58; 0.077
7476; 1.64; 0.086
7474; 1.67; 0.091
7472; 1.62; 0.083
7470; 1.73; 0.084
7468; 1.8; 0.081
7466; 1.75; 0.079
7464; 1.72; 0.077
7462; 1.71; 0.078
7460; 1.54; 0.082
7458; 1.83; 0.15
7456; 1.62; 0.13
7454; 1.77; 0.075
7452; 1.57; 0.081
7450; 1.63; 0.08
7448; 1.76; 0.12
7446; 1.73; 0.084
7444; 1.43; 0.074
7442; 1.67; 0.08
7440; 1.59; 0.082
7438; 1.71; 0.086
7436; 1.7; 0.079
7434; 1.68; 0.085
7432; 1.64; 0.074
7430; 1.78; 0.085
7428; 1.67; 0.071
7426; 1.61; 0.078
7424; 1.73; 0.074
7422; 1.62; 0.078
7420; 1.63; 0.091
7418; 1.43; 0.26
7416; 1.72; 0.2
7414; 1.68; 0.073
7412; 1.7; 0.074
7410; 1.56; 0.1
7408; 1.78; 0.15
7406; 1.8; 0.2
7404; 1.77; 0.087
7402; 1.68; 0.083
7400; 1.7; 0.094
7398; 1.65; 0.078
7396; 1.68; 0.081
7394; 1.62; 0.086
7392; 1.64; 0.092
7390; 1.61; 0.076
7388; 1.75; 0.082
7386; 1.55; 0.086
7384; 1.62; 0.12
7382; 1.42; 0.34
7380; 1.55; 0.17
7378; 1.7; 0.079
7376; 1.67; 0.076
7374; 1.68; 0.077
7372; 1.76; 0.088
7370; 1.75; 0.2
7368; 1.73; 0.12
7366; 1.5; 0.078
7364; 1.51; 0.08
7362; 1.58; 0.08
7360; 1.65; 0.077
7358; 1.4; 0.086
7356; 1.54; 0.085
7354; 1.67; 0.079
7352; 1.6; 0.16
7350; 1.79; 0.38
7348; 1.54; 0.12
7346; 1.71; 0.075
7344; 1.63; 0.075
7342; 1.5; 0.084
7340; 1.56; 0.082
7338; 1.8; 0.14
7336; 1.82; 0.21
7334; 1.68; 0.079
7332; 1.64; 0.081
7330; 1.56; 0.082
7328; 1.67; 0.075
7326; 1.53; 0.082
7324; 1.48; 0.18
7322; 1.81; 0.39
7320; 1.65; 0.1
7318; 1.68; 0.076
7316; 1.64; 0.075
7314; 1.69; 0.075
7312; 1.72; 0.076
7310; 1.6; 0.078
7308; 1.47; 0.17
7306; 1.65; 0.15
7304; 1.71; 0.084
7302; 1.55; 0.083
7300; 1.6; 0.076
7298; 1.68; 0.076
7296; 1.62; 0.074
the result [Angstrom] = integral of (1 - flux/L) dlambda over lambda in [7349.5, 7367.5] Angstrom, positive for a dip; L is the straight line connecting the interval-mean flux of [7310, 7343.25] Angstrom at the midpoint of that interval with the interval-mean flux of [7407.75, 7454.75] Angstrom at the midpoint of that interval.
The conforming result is 0.8 Angstrom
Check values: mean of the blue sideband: 1.65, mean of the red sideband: 1.66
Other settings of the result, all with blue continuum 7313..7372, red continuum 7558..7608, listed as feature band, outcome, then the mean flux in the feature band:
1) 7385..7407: -0.6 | 1.68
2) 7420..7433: -0.3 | 1.67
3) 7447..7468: -0.7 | 1.7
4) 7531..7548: -1.1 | 1.75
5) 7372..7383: 0.1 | 1.62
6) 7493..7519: -0.3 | 1.66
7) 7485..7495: -0.3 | 1.69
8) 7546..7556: -0.3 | 1.69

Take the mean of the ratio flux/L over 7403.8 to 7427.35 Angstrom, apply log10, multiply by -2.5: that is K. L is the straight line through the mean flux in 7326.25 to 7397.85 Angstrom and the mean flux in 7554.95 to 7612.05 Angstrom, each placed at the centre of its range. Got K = -0.02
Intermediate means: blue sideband 1.63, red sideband 1.65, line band 1.67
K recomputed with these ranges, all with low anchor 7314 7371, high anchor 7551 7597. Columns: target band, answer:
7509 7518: -0.04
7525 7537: -0.04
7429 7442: -0.02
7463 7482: -0.02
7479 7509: 0.00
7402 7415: -0.05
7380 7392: 0.03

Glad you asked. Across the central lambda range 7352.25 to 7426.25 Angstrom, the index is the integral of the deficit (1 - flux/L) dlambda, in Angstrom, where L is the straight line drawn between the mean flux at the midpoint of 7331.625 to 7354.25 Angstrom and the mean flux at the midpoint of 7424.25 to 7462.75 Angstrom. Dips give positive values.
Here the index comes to 1.1 Angstrom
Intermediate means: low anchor 1.66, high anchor 1.67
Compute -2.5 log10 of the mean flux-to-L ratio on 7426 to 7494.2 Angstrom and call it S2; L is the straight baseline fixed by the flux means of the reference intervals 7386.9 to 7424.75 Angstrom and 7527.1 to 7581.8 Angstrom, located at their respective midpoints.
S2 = 0.01 mag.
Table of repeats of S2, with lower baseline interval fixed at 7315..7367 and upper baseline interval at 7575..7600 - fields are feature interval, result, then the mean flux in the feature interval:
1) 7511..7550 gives -0.06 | 1.74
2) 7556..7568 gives -0.01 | 1.66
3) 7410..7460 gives -0.02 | 1.66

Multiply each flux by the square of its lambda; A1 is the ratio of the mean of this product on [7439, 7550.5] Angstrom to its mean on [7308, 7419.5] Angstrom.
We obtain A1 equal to 1.1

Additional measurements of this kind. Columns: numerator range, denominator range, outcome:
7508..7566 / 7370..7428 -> 1.07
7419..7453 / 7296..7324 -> 1.04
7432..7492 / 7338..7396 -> 1.06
